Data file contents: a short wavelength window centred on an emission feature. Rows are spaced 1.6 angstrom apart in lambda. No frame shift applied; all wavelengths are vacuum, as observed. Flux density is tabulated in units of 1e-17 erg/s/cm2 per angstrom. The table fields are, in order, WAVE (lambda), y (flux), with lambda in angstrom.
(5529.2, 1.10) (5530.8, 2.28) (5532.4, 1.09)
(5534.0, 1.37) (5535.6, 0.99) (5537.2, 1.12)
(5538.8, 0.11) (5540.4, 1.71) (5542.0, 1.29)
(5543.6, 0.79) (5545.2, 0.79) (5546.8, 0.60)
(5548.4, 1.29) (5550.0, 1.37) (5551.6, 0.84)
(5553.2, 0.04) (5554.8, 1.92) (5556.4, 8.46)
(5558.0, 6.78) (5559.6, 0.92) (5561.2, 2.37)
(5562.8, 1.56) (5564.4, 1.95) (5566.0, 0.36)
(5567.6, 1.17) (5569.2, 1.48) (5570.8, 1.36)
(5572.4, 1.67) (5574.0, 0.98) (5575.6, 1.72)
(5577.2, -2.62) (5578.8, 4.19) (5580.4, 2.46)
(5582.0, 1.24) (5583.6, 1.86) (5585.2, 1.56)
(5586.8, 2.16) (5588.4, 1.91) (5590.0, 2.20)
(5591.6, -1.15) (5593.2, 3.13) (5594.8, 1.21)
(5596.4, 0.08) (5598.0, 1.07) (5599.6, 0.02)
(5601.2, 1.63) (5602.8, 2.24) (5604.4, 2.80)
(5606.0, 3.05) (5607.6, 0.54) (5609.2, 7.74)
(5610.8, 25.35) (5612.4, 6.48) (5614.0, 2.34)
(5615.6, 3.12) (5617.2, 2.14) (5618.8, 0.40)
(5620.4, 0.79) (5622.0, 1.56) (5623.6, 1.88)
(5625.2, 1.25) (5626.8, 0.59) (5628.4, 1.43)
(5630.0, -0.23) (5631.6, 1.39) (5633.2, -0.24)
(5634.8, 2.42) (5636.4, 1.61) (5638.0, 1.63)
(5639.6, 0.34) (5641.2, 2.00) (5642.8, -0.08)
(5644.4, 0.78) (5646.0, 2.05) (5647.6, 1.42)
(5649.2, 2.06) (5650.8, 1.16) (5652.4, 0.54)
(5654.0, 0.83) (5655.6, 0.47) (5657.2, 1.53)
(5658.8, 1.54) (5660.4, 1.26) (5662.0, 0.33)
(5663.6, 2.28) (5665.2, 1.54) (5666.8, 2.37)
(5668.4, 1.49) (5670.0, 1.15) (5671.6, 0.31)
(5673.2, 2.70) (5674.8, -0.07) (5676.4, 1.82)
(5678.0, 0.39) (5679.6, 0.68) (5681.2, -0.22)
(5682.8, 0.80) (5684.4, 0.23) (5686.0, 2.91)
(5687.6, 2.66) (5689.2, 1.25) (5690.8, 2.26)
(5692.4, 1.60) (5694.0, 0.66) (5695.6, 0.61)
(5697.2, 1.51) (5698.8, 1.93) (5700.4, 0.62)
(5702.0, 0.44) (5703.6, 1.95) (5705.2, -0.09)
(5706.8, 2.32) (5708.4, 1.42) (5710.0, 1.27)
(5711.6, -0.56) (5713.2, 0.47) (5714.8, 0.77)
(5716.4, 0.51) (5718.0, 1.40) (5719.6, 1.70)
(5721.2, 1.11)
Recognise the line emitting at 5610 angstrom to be [O III] 5007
